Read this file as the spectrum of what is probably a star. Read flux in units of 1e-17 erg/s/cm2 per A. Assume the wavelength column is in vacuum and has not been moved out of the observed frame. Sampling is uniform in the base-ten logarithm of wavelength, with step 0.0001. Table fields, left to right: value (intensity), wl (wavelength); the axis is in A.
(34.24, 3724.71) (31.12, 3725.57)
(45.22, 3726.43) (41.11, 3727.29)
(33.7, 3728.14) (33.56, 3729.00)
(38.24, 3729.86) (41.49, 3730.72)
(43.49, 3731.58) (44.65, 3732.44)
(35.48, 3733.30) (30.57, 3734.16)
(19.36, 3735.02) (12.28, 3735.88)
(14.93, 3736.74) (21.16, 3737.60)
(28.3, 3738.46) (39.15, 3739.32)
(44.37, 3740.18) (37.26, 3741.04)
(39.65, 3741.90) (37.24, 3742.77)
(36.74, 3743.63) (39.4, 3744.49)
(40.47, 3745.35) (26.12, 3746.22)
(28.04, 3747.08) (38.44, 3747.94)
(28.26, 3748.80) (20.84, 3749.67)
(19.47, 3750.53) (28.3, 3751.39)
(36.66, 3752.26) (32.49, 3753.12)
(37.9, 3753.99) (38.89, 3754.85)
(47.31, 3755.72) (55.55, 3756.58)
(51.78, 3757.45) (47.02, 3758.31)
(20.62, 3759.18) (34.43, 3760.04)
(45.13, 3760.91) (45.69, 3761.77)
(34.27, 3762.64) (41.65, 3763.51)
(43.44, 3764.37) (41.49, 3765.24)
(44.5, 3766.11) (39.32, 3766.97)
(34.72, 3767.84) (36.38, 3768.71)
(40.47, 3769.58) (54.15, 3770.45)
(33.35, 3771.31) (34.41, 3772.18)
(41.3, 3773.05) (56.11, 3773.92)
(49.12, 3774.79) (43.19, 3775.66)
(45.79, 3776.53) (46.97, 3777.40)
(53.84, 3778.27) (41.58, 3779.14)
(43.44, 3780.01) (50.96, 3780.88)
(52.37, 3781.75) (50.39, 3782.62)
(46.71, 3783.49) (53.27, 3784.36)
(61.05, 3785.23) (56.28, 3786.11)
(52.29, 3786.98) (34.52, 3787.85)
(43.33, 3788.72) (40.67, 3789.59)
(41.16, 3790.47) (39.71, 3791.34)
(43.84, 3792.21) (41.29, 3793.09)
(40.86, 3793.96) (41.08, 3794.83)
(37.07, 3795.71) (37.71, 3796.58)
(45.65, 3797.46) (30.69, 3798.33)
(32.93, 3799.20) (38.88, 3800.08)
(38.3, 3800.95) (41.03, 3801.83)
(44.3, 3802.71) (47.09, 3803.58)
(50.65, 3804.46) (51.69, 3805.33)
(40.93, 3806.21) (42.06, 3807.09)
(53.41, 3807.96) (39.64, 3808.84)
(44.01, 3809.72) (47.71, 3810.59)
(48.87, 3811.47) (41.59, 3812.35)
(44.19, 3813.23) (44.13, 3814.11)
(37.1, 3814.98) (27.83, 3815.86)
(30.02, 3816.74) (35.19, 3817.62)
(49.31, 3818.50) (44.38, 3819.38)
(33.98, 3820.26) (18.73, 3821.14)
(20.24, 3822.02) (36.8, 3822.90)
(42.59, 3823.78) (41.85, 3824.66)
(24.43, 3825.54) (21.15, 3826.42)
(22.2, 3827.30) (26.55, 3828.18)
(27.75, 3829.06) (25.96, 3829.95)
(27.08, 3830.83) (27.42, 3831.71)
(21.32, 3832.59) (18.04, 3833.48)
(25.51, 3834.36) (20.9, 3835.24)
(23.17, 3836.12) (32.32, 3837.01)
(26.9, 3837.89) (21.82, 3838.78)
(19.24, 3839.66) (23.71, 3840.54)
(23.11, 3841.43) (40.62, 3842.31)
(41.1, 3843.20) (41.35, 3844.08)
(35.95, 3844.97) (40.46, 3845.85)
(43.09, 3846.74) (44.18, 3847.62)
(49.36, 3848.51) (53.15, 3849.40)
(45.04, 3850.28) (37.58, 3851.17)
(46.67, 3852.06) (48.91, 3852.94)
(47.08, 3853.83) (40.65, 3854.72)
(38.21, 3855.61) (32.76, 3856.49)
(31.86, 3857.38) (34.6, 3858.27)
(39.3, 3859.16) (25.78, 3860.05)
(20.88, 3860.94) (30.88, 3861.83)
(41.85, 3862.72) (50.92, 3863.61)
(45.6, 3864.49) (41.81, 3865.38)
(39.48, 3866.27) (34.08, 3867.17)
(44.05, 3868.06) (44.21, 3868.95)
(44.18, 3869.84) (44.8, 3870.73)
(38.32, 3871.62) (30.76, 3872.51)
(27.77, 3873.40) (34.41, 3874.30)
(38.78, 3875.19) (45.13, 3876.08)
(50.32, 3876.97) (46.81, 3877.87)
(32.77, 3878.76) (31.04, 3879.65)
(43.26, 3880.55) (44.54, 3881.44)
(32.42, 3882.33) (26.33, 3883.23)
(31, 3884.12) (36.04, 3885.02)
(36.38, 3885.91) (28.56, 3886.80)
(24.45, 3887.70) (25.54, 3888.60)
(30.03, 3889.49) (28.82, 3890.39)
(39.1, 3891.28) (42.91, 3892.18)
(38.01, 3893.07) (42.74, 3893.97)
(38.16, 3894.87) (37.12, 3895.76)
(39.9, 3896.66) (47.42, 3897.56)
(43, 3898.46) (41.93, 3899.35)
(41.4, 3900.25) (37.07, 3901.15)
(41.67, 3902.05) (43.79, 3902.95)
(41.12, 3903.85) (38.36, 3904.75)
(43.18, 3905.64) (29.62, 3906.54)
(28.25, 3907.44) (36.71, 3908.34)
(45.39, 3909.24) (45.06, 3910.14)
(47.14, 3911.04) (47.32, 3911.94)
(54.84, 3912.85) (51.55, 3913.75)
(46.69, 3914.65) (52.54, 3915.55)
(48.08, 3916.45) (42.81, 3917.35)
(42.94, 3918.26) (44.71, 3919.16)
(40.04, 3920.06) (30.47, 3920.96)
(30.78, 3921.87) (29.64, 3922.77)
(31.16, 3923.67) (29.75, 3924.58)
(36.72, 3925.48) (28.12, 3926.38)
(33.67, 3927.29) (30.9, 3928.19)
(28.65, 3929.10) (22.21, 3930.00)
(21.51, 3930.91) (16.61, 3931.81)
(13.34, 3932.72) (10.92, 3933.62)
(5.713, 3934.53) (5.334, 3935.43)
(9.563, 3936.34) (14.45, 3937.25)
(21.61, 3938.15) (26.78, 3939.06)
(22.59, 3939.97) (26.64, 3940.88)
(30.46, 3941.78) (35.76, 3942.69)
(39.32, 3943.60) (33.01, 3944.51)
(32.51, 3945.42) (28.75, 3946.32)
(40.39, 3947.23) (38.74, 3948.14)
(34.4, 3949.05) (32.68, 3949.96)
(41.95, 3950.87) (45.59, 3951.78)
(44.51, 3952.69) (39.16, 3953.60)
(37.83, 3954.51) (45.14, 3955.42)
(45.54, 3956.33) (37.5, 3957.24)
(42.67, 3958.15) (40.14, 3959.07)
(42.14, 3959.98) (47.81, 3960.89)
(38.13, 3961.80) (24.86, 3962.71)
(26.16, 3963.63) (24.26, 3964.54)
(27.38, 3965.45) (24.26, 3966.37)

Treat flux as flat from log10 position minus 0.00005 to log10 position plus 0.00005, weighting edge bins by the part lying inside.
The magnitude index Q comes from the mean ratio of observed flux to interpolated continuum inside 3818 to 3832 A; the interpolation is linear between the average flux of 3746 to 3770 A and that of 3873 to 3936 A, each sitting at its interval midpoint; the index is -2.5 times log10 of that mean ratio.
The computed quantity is 0.19 mag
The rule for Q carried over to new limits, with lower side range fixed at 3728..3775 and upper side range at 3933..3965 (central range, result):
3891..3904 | -0.236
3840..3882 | -0.160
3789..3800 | -0.110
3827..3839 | 0.360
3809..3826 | -0.075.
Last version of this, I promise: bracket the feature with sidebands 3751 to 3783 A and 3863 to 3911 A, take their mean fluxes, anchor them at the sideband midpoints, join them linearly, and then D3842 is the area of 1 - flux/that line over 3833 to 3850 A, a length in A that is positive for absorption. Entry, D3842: 3.0 A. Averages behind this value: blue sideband 42.6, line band 32.9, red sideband 38.5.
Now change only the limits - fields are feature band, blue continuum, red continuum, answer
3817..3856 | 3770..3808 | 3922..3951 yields 5.1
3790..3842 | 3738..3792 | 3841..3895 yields 6.2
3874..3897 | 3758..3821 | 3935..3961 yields 0.6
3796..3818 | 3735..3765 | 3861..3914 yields -2.9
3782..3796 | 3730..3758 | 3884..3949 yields -4.6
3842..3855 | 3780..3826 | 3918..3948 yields -2.5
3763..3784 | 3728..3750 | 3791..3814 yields -3.4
